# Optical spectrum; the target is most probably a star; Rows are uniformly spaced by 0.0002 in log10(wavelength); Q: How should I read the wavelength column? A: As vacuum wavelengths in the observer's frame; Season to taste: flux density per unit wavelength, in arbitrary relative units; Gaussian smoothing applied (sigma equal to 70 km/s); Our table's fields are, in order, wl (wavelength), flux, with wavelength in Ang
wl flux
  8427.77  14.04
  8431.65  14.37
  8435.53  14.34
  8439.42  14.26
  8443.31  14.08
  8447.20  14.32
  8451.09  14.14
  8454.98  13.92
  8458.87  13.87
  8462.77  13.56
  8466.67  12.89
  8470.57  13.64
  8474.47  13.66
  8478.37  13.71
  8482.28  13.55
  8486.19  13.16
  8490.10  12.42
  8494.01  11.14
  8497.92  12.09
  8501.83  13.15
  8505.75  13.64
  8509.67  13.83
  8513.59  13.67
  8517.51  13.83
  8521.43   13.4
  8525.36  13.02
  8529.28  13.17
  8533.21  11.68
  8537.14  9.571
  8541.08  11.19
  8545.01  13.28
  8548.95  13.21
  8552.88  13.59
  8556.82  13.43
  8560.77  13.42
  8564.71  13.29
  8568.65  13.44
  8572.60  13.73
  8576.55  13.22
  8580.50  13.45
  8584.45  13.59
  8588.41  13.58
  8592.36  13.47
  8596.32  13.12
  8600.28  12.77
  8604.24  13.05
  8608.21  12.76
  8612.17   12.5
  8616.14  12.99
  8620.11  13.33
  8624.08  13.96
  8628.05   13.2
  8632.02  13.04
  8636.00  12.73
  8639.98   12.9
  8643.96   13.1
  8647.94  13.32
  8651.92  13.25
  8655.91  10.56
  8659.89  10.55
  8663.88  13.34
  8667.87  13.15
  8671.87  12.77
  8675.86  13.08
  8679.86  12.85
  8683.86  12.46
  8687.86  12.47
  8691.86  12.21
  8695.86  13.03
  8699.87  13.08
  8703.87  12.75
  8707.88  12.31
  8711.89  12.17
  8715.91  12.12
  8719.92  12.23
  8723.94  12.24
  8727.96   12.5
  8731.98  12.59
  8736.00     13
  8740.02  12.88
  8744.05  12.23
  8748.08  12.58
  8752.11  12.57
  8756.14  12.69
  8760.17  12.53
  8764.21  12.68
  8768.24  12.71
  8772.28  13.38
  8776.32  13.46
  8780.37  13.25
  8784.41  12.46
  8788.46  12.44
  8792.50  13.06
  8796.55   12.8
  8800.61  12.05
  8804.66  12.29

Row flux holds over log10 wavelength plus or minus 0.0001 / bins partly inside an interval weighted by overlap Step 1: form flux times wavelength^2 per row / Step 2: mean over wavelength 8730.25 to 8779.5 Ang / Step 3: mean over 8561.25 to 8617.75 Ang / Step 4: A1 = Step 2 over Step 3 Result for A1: 1.01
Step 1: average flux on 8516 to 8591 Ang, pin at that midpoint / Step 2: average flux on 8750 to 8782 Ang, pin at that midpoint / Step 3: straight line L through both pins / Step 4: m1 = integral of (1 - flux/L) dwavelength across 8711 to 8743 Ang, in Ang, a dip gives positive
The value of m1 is 1.1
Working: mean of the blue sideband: 13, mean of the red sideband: 12.9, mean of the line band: 12.5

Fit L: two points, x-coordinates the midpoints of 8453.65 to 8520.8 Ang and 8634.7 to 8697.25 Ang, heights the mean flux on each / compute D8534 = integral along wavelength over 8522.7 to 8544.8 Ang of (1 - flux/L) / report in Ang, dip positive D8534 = 2.02 Ang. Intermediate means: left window 13.3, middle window 11.9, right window 12.6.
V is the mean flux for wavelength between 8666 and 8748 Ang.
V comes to 12.6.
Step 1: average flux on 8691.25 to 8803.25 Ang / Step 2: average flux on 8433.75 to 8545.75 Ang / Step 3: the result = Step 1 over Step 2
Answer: 0.96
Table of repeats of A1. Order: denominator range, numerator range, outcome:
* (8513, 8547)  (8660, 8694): 1.05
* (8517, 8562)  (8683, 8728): 1.02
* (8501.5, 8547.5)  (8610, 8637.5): 1.05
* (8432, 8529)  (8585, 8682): 0.99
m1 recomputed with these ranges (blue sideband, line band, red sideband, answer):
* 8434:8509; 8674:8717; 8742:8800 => 1.1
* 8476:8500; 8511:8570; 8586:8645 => -0.1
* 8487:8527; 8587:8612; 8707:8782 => -0.4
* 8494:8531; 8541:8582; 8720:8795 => -0.6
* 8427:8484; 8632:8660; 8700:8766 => 0.9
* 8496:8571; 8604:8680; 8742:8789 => 0.3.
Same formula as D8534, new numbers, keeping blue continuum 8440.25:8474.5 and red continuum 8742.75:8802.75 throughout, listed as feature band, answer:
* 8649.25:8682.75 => 1.6 Ang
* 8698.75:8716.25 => 0.6 Ang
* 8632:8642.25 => 0.3 Ang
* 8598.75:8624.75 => 0.5 Ang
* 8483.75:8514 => 1.8 Ang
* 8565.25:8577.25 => 0.0 Ang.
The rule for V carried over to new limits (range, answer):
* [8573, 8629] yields 13.2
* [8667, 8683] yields 12.9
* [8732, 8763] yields 12.6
